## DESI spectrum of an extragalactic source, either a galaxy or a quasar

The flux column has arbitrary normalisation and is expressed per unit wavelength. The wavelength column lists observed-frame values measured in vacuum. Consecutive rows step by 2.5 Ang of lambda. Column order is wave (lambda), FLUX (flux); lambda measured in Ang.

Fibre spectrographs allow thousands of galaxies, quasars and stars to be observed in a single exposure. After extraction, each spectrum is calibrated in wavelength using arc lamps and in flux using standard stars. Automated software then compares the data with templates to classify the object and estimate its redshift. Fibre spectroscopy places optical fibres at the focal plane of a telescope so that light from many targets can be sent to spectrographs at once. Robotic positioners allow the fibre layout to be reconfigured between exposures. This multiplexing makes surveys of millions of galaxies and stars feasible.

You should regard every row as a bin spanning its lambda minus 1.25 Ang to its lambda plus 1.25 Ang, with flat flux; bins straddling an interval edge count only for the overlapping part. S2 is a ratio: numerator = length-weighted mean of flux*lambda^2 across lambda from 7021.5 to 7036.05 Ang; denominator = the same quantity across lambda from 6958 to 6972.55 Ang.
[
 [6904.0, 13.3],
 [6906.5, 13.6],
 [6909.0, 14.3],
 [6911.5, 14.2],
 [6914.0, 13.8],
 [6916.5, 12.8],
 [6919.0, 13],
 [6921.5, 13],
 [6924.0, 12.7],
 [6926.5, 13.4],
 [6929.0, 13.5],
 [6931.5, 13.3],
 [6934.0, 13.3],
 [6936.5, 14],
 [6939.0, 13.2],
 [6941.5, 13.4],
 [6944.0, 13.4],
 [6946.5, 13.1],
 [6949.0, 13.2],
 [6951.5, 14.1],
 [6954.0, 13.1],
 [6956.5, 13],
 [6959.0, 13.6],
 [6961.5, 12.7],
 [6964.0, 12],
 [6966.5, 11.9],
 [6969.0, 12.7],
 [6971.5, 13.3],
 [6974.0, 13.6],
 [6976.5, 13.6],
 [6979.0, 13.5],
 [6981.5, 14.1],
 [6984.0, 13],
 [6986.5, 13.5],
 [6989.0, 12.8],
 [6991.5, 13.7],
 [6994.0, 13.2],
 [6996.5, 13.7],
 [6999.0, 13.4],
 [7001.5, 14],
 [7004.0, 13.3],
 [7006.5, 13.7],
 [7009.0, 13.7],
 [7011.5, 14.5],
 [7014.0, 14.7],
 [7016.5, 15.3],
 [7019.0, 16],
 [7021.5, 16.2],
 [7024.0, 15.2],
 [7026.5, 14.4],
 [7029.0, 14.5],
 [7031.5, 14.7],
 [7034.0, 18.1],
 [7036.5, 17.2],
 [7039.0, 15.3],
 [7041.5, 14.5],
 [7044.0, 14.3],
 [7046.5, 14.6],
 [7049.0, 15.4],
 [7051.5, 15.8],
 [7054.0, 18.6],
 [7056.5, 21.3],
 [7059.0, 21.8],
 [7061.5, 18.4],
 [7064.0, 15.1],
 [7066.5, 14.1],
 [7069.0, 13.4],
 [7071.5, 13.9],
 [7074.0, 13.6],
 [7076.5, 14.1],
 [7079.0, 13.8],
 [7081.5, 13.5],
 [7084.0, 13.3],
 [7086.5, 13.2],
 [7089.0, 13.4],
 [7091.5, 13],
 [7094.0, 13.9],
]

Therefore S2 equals 1.2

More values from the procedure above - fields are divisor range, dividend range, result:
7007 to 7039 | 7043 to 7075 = 1.07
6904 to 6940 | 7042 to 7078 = 1.24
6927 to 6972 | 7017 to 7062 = 1.28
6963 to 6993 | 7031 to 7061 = 1.31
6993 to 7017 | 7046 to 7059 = 1.29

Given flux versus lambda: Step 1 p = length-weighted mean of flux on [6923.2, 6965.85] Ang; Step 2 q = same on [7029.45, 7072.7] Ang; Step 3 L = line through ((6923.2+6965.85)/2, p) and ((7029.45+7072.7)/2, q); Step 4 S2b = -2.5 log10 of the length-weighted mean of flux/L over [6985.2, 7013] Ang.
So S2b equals 0.09 mag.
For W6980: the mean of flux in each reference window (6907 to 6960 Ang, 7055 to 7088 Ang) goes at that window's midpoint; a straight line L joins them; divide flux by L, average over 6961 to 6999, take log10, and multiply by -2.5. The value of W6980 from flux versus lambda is 0.07 mag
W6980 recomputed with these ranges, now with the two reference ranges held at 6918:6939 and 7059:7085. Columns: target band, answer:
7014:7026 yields -0.10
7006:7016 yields -0.01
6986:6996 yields 0.05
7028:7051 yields -0.08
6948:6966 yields 0.04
